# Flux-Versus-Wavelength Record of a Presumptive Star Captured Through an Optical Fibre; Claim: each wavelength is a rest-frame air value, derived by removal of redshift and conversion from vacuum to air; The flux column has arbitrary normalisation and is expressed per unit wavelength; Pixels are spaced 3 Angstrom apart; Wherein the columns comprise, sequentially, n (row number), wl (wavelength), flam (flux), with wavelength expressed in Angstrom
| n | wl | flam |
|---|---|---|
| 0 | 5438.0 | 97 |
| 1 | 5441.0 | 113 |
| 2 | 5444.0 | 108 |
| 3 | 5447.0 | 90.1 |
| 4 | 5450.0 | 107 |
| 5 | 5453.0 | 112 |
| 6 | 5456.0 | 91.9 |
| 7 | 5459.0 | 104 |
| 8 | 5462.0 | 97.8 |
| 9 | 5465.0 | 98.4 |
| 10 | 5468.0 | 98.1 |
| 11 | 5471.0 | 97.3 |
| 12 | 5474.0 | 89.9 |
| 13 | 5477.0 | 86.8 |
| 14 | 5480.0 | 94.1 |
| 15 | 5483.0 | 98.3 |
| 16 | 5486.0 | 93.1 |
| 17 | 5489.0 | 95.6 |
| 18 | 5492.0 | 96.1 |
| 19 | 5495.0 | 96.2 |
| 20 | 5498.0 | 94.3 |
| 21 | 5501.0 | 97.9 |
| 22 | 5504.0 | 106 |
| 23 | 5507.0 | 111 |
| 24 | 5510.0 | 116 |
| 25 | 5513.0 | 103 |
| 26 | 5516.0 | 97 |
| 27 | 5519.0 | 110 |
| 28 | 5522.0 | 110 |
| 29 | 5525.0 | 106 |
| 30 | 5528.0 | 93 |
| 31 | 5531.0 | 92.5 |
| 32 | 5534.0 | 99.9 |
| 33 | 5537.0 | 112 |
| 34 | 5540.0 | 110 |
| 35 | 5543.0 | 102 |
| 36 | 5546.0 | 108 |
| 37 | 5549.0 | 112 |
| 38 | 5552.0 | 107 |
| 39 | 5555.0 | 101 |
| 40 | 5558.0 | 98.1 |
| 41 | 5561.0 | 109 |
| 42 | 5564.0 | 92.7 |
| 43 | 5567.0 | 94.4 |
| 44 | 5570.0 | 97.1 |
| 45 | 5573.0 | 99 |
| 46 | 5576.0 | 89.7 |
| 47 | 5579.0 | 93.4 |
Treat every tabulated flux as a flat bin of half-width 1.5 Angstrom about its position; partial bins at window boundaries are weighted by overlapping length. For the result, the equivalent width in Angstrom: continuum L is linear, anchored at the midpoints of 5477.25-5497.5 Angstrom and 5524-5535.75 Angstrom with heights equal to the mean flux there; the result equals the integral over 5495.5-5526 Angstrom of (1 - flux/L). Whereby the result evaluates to -2.6 Angstrom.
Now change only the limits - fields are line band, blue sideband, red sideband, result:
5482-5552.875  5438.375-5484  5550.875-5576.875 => -2.8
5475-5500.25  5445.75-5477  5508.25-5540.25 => 1.6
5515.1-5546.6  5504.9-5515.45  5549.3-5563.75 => 0.8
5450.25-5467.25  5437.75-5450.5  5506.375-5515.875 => 0.5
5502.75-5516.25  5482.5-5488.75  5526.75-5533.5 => -1.9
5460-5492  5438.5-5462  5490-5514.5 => 2.4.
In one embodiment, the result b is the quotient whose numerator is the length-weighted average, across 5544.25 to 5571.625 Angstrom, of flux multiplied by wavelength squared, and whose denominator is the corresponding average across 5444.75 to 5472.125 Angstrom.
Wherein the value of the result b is 1.06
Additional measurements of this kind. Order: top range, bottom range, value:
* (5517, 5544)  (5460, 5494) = 1.11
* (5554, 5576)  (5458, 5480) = 1.06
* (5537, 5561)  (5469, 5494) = 1.16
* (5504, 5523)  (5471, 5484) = 1.18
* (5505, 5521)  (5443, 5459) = 1.08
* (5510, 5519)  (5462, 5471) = 1.08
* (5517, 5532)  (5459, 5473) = 1.06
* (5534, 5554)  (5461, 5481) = 1.17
